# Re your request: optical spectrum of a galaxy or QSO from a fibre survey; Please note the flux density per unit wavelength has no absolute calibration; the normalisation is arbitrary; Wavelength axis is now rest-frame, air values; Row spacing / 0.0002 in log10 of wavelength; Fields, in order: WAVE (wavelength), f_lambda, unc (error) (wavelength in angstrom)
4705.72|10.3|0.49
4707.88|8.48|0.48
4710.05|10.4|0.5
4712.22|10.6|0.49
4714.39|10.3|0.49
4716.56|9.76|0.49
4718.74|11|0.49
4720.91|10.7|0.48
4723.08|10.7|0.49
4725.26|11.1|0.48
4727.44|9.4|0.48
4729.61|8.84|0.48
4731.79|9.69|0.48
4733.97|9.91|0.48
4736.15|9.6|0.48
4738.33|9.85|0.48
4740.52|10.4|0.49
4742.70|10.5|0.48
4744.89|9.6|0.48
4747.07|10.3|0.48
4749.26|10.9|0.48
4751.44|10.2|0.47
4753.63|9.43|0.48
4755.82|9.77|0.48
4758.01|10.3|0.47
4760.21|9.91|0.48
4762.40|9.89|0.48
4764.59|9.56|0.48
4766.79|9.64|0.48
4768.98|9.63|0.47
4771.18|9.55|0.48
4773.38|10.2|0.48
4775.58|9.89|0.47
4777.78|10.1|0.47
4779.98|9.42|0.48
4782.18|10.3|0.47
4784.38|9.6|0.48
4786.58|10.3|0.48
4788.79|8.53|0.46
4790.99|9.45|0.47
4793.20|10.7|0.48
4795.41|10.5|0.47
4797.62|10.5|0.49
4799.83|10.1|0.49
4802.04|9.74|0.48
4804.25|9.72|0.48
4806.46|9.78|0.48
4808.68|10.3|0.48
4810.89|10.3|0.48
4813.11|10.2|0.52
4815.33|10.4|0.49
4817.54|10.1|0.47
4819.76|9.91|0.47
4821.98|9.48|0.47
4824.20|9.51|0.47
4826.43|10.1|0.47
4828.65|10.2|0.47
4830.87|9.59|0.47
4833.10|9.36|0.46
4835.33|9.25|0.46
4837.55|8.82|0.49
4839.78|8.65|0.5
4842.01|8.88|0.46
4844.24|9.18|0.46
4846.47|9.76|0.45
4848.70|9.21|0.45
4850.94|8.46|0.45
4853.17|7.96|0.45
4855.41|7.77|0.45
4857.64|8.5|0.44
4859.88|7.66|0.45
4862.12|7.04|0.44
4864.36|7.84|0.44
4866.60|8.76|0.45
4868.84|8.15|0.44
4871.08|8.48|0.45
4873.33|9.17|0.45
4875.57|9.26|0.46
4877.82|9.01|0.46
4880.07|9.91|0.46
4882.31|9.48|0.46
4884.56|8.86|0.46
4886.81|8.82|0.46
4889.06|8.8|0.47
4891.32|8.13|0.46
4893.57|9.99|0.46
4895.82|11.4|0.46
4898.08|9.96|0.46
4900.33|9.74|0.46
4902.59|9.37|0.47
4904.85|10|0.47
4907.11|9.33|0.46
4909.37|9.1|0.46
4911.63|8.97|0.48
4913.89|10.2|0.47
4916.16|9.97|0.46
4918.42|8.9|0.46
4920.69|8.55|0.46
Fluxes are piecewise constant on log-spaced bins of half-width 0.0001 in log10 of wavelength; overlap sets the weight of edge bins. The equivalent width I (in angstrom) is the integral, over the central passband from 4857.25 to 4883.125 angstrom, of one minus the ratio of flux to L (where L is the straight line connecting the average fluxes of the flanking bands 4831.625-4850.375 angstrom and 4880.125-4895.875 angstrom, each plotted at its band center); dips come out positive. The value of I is 1.7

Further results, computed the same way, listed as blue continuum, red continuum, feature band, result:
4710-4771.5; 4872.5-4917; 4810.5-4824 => -0.3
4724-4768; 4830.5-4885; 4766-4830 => -3.8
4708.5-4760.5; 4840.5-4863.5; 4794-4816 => -2.5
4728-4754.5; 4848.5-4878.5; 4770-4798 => -1.6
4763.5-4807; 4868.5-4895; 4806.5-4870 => 2.1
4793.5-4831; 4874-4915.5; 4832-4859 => 2.8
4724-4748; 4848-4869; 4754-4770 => -0.4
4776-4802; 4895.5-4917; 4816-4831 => 0.0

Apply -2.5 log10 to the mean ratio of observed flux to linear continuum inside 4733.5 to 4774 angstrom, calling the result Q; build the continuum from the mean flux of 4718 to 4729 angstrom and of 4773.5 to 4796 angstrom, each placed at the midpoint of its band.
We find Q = 0.03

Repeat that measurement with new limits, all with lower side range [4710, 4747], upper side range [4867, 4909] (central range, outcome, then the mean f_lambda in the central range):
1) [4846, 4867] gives 0.15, 8.23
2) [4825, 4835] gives -0.02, 9.75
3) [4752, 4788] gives 0.01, 9.84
